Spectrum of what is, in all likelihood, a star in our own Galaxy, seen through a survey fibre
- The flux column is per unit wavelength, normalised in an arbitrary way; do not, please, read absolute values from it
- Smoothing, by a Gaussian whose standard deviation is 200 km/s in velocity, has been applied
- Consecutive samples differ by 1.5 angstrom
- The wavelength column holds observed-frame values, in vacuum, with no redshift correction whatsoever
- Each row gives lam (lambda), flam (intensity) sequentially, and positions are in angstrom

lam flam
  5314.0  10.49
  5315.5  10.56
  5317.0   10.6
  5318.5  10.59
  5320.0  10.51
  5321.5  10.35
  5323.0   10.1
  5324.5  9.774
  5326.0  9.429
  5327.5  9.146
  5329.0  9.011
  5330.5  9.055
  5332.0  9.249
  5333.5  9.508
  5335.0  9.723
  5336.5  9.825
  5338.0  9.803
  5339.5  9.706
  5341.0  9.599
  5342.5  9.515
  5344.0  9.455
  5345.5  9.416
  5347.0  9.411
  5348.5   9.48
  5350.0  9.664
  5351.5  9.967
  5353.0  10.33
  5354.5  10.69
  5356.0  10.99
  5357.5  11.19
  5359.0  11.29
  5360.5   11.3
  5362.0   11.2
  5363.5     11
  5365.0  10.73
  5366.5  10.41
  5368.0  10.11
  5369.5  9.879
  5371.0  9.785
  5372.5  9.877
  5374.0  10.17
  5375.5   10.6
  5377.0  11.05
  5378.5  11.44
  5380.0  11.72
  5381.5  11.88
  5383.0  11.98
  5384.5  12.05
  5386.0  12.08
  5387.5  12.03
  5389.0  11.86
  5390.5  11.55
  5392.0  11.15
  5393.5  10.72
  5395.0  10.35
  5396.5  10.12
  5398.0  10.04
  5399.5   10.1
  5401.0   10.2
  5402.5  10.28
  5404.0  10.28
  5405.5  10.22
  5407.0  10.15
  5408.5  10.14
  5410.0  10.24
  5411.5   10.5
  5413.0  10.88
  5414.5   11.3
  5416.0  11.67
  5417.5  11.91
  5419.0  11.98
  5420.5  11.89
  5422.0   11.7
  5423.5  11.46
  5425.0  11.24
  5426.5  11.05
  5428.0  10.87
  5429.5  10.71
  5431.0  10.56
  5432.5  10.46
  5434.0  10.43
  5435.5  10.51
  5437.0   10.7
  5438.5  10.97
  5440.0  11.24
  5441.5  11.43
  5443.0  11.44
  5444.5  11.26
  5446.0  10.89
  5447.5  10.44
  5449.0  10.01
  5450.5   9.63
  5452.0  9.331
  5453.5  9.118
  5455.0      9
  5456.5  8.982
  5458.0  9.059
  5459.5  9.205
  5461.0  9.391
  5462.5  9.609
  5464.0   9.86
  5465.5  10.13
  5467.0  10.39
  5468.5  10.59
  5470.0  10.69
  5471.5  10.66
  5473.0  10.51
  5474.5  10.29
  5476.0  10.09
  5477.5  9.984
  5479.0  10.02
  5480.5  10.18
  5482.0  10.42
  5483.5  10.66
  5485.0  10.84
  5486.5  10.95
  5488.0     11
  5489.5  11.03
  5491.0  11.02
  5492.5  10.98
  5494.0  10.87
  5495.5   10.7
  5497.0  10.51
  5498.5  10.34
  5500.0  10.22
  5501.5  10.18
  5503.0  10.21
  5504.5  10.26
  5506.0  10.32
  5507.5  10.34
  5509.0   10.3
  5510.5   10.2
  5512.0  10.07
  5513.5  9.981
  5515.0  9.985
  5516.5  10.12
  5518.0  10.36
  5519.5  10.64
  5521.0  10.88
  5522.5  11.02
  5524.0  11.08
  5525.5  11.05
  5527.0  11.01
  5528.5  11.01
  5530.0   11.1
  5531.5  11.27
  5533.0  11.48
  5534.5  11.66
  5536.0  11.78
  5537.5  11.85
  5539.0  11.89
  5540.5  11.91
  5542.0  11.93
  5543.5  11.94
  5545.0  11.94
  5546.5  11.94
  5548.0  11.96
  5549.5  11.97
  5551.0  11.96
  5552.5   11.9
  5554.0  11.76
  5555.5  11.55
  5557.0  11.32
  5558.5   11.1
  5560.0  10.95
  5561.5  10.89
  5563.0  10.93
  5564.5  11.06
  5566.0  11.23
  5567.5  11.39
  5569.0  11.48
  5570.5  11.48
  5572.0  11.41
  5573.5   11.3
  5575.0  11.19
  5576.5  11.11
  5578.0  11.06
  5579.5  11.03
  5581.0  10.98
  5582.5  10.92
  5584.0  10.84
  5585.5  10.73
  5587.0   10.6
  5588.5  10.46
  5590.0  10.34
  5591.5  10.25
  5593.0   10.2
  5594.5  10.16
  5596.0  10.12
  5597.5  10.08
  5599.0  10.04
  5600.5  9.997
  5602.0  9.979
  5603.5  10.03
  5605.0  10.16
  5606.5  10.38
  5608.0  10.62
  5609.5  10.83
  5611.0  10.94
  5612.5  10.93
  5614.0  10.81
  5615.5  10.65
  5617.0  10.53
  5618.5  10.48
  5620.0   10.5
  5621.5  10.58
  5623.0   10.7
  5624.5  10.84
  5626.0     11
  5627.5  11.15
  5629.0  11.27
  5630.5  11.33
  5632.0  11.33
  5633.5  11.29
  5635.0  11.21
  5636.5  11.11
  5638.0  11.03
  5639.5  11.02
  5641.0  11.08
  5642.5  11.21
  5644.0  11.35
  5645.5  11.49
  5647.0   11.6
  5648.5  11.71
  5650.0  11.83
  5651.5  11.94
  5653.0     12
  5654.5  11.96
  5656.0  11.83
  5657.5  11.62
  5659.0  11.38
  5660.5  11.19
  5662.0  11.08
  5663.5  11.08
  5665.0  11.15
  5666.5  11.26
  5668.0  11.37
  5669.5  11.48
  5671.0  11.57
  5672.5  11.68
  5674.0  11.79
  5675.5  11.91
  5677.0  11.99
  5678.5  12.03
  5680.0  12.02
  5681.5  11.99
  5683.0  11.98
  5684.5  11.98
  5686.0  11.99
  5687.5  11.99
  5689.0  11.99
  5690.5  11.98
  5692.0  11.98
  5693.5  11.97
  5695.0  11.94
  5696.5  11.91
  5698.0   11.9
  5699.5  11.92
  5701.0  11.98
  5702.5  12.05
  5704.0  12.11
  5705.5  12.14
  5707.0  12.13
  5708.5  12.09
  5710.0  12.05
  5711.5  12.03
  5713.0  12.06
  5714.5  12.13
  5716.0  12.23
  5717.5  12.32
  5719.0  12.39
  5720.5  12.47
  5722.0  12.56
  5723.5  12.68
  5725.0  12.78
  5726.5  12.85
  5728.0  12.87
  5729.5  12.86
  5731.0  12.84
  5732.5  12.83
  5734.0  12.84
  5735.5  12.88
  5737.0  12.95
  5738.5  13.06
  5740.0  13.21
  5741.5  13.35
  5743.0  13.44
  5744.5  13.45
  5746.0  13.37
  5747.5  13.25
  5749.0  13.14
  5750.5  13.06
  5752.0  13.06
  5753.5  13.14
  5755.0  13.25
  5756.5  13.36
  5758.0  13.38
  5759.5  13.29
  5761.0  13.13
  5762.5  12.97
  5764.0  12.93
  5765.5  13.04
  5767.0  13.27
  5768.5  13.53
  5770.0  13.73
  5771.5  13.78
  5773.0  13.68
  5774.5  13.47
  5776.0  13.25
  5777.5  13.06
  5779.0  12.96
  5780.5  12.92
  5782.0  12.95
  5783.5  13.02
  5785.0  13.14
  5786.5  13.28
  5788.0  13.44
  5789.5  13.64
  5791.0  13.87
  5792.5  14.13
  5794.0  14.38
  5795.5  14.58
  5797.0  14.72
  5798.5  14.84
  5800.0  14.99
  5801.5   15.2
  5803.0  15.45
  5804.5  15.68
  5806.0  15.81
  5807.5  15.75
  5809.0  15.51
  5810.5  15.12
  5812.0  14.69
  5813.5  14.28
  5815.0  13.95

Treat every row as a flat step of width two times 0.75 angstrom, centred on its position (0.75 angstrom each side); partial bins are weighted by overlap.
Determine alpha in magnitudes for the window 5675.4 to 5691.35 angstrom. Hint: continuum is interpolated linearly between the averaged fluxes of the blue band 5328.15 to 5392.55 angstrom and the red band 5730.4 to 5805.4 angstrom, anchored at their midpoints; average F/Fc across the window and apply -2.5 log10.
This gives 0.079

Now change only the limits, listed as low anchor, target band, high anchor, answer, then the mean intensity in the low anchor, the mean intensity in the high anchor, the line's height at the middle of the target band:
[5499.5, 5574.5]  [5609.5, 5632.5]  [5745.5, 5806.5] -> 0.110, 11.1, 13.7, 12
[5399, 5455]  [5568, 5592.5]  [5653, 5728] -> 0.047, 10.7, 11.9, 11.4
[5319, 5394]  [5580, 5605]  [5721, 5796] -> 0.166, 10.4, 13.2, 12.1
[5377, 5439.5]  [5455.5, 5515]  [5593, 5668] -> 0.074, 11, 11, 11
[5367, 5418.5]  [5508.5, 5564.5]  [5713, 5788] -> 0.049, 10.8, 13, 11.7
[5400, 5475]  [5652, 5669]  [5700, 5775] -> 0.074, 10.5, 12.9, 12.3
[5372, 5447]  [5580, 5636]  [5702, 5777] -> 0.144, 11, 12.9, 12.1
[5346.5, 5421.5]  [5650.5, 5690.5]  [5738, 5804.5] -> 0.101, 10.8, 13.6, 12.9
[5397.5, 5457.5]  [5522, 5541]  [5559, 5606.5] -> -0.069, 10.6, 10.7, 10.7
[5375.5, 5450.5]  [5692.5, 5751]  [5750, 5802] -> 0.051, 11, 13.5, 13.2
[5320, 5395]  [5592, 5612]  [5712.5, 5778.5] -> 0.174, 10.4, 13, 12.1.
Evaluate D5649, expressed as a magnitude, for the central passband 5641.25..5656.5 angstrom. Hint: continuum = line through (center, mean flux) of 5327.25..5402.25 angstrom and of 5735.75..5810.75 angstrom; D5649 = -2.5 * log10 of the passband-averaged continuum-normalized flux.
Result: 0.09 mag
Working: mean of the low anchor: 10.4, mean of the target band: 11.7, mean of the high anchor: 13.7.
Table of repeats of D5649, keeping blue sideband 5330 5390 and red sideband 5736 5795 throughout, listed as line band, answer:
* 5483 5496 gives 0.048 mag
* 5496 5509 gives 0.117 mag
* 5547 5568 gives 0.040 mag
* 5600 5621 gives 0.167 mag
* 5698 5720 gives 0.070 mag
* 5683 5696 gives 0.071 mag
